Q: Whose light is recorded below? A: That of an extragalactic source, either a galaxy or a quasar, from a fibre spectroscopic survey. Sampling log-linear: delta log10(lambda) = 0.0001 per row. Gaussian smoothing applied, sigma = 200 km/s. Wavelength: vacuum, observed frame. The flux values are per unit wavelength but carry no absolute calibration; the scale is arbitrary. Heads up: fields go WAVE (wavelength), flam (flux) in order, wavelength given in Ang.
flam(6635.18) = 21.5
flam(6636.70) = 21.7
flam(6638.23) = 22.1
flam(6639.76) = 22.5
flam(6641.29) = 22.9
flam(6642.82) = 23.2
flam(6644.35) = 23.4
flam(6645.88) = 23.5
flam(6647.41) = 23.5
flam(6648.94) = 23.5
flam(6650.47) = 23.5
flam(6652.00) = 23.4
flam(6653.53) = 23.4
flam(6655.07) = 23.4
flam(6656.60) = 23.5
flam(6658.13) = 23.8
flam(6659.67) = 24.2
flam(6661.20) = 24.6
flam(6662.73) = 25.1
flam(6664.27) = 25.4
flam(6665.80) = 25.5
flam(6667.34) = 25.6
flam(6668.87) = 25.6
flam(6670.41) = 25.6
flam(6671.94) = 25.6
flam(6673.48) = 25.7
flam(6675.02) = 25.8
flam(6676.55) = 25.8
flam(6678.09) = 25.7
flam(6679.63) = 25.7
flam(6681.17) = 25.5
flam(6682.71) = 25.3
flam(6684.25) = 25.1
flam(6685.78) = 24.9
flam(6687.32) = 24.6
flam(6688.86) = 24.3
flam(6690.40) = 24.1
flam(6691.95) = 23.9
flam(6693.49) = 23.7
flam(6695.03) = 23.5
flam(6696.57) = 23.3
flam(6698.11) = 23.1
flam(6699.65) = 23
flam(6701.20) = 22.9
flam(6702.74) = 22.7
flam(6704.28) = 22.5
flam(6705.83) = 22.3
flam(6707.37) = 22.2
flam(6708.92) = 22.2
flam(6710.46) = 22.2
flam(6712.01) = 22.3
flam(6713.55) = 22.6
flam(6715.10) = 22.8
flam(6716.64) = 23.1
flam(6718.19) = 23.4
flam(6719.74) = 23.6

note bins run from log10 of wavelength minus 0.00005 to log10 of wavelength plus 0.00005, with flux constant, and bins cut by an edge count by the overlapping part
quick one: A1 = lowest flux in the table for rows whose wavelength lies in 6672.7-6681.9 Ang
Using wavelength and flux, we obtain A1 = 25.5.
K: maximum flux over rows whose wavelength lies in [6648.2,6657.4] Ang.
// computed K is 23.5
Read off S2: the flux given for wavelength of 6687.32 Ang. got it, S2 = 24.6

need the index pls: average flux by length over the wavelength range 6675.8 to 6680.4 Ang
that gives 25.7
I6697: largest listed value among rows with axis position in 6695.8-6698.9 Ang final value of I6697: 23.3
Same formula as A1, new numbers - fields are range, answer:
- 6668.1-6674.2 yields 25.6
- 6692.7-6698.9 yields 23.1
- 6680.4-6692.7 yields 23.9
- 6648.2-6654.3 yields 23.4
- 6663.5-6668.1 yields 25.4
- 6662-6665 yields 25.1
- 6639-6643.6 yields 22.5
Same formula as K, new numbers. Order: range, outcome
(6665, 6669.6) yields 25.6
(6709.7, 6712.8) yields 22.3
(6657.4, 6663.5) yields 25.1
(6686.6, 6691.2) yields 24.6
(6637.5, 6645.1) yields 23.4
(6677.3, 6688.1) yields 25.7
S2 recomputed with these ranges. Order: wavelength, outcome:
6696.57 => 23.3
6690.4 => 24.1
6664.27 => 25.4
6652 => 23.4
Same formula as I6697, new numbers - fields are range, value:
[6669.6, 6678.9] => 25.8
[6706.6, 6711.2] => 22.2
